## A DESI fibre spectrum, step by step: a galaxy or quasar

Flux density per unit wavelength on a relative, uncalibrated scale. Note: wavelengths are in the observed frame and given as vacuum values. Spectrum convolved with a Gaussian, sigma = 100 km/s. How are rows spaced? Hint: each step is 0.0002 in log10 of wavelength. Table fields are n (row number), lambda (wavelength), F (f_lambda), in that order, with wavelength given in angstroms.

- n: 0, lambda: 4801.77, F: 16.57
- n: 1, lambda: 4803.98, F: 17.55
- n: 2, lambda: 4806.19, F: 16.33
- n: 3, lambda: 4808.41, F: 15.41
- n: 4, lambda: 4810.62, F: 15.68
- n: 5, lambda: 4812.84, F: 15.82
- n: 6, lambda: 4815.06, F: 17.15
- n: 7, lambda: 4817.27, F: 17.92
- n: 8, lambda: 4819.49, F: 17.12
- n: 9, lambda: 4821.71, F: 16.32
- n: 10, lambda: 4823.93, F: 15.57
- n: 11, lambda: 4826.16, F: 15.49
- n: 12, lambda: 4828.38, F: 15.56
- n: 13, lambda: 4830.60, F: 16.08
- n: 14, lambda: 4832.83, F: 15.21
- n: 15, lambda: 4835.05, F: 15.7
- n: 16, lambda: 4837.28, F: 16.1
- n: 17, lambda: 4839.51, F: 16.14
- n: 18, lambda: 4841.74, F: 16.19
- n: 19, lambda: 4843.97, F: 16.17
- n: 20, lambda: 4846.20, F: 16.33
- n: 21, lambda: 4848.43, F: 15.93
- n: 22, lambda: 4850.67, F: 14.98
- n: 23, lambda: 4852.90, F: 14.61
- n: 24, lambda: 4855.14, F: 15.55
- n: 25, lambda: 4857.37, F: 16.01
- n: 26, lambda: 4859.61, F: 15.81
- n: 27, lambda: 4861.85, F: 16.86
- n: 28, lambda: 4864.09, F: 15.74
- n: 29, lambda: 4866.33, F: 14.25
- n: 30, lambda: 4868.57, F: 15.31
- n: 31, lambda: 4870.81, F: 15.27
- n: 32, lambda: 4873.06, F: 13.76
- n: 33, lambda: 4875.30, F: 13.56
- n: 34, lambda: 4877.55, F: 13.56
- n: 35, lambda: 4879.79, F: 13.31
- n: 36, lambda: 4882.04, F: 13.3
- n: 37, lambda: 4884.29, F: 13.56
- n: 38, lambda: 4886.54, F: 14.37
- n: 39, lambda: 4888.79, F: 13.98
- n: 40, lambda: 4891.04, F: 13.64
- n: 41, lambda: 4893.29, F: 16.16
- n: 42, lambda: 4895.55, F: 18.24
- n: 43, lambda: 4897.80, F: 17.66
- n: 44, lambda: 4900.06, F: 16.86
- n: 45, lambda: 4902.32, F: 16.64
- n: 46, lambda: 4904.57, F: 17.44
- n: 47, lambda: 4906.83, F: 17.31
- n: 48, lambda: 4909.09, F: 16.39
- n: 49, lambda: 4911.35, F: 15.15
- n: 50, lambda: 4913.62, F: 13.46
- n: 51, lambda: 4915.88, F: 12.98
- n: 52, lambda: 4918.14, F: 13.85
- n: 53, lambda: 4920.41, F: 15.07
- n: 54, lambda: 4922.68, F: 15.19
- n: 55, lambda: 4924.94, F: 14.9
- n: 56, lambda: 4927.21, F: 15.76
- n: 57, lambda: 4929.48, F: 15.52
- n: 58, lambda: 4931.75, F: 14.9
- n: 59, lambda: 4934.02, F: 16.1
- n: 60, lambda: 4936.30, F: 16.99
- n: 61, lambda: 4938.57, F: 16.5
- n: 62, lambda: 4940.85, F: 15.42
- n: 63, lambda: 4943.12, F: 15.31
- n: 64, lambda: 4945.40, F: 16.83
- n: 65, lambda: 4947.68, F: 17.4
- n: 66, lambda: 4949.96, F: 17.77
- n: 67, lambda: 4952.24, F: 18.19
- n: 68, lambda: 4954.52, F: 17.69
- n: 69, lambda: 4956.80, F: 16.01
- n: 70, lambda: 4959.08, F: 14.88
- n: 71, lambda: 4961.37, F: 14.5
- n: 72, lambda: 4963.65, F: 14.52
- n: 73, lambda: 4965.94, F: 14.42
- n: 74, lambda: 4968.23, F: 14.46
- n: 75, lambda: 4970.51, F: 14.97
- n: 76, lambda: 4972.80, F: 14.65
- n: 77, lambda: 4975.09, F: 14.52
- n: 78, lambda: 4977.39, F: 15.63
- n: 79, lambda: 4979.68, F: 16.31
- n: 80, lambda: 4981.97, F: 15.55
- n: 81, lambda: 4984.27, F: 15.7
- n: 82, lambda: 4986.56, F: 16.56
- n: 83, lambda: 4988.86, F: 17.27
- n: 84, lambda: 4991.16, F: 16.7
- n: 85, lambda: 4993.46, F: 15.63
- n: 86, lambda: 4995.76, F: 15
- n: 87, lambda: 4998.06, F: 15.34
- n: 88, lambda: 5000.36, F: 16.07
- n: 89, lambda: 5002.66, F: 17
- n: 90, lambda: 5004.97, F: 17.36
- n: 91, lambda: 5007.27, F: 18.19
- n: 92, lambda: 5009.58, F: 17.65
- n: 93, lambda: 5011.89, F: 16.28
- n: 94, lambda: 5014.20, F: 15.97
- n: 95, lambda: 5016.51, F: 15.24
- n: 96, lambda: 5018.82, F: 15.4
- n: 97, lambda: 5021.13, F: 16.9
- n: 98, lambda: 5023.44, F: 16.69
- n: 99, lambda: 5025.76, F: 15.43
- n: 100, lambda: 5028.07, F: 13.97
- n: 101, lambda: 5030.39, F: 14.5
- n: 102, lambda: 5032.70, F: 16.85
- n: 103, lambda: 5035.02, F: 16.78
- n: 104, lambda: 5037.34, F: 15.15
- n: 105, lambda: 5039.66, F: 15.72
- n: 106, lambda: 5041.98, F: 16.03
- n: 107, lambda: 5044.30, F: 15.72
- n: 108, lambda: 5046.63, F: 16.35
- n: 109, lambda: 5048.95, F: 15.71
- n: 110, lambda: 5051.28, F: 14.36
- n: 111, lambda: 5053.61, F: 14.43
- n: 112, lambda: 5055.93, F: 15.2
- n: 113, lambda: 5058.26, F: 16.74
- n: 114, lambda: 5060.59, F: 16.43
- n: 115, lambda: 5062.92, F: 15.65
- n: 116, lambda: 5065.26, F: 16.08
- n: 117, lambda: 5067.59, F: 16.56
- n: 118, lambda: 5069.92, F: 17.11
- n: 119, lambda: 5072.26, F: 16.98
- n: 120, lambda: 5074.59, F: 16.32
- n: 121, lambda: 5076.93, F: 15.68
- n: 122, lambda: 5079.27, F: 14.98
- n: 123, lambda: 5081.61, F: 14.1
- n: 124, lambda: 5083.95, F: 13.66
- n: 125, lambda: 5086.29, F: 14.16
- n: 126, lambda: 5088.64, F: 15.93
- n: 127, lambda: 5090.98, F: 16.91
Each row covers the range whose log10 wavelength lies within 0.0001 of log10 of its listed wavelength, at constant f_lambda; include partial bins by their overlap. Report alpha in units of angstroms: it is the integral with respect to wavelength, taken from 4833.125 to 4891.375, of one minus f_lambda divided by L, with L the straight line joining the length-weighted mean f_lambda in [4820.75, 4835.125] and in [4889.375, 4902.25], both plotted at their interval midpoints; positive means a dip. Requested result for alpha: 3.7 angstroms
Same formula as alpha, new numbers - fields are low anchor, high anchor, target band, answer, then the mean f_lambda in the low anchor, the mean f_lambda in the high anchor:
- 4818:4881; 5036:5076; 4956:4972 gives 0.9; 15.5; 15.9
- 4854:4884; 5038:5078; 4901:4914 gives -1.1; 14.8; 15.9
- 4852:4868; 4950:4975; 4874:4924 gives 1.5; 15.6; 15.5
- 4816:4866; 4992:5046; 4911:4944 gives 1.8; 15.9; 16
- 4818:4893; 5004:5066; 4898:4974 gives -0.9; 15.2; 15.9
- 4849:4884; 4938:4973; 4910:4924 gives 1.0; 14.8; 15.9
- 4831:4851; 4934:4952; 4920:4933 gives 1.0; 15.9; 16.6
